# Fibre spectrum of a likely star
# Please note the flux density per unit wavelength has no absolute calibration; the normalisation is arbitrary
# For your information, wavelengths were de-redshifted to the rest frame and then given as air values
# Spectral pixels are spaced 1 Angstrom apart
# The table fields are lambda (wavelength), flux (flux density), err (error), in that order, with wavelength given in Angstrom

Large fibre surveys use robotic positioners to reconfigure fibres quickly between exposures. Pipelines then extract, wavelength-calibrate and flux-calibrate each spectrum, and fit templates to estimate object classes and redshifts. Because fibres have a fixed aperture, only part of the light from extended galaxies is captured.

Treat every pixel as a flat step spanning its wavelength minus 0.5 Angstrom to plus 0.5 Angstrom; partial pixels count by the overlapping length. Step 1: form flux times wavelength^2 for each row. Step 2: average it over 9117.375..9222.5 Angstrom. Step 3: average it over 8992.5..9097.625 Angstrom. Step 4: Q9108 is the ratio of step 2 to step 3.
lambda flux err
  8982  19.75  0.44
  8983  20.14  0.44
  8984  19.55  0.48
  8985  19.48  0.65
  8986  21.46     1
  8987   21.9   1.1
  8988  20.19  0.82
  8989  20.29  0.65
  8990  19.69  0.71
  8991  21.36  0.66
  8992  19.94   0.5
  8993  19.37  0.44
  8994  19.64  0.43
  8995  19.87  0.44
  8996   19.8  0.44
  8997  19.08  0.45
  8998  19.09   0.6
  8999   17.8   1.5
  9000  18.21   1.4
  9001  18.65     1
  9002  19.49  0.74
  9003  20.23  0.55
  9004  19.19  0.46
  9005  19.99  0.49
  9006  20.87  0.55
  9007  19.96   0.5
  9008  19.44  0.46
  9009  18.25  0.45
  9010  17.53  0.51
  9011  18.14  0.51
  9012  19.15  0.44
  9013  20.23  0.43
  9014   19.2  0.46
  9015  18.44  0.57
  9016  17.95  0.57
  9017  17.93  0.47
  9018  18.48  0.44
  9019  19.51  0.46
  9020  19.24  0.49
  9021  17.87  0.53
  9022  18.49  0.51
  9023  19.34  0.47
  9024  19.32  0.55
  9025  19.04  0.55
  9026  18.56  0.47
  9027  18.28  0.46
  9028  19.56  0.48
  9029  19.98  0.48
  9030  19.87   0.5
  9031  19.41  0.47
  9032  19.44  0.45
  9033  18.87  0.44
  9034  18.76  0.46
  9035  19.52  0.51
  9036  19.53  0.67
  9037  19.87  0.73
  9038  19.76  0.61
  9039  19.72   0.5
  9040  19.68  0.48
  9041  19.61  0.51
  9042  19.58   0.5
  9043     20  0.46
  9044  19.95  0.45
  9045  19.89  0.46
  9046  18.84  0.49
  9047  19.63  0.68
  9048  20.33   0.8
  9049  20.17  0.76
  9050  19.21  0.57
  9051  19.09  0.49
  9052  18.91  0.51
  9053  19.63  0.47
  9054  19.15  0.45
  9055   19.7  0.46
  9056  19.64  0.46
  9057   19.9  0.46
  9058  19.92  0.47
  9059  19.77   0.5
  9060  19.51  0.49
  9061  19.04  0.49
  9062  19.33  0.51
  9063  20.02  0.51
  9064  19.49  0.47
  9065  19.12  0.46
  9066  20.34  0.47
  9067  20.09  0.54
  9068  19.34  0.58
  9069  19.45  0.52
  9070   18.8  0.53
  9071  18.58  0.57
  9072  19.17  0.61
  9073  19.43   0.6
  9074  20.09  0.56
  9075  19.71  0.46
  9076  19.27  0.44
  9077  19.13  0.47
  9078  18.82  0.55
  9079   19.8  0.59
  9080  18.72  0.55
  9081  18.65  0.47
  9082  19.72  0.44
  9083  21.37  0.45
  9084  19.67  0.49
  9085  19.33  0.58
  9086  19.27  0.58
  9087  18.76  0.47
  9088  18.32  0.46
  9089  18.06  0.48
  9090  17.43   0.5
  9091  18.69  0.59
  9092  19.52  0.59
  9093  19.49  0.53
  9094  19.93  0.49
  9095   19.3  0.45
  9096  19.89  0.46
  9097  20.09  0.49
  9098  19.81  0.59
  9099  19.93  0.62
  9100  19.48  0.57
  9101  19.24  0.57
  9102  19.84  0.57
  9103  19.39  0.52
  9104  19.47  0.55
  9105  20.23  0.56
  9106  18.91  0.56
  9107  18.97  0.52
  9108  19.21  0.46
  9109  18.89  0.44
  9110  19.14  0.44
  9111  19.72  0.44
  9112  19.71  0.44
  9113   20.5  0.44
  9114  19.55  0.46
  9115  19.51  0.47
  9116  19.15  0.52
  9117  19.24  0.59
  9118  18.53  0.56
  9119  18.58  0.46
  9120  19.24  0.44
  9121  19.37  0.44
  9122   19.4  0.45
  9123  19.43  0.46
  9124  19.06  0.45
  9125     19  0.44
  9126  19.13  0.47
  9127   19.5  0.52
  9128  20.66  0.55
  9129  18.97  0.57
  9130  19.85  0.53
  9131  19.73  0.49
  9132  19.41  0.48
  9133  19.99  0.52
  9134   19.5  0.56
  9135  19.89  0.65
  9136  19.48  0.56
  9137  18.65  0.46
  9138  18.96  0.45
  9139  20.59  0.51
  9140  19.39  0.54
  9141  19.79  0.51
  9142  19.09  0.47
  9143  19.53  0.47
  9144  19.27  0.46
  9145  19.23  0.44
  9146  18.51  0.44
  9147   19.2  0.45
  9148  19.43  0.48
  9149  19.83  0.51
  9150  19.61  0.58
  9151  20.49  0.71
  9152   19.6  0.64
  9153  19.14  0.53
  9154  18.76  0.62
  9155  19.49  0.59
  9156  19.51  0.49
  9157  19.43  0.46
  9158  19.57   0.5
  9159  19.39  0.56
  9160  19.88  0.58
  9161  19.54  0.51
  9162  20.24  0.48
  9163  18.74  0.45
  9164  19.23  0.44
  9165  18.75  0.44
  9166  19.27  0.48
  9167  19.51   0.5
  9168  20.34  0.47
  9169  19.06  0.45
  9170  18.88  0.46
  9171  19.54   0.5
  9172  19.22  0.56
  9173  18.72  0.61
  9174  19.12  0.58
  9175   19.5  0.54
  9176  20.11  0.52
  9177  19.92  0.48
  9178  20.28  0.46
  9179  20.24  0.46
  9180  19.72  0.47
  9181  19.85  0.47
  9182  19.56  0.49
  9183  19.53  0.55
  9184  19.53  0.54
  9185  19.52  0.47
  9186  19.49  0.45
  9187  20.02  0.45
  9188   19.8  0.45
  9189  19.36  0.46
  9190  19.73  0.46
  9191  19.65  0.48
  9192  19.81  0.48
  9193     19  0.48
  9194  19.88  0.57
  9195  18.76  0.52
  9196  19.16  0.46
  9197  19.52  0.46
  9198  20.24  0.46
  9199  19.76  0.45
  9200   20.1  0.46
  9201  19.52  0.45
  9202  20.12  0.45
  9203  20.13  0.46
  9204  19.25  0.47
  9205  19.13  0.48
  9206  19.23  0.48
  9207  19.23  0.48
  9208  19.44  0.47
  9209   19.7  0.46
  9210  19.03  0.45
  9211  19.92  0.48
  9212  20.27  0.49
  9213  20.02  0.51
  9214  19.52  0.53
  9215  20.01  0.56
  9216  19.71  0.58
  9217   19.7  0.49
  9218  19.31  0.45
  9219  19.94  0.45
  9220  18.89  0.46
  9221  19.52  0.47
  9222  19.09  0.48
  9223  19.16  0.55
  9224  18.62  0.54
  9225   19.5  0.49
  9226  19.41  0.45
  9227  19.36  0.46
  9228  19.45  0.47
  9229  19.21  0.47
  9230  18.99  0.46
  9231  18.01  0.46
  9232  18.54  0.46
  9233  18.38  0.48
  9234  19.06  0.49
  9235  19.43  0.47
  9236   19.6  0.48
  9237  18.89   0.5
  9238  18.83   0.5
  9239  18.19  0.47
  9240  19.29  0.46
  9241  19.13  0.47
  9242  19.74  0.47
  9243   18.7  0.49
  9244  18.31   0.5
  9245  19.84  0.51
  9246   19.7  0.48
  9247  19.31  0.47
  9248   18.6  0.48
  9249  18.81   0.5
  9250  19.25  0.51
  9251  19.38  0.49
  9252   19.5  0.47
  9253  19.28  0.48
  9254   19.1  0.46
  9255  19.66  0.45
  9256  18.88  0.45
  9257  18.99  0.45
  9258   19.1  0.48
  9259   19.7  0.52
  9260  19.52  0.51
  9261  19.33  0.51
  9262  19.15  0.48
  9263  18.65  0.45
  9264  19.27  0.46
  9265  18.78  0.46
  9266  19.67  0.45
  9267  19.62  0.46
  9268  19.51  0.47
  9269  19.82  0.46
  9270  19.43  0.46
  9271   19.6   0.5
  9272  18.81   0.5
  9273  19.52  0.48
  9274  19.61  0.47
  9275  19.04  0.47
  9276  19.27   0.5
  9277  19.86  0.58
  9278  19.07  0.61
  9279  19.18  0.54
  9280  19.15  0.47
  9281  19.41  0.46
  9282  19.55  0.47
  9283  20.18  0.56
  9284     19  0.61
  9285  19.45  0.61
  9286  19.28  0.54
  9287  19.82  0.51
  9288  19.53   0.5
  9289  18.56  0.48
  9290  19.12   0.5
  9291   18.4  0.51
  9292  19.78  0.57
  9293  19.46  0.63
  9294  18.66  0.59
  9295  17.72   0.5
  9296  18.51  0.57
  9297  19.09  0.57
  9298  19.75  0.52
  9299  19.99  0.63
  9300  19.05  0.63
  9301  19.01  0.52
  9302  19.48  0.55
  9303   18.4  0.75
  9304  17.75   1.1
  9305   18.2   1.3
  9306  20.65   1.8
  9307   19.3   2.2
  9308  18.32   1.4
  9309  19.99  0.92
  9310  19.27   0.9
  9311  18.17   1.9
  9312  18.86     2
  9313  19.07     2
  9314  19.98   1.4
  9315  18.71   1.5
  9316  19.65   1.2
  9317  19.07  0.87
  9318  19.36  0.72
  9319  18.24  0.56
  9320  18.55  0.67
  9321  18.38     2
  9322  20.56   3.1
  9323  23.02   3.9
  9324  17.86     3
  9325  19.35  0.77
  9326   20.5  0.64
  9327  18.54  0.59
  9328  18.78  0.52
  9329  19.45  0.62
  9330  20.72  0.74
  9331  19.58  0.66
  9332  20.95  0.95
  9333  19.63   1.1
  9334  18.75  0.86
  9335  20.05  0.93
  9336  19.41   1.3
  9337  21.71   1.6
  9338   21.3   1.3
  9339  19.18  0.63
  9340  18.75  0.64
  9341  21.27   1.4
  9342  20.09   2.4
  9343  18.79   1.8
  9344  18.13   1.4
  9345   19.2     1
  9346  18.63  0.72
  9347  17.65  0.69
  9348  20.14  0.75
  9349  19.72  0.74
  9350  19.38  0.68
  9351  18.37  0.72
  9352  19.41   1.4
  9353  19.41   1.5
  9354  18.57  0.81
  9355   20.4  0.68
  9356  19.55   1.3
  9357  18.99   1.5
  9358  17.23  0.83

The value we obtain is 1.04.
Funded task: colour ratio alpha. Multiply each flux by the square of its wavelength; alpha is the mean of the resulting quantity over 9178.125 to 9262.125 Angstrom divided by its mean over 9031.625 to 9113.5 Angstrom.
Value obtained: 1.0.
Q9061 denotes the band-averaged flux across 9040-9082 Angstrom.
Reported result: 19.5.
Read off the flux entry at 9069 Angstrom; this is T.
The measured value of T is 19.45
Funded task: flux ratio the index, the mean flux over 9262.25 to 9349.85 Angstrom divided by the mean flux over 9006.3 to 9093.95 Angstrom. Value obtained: 1.0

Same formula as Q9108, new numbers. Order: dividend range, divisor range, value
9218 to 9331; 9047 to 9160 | 1.03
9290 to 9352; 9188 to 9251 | 1.02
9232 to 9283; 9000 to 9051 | 1.05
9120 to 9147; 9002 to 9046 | 1.03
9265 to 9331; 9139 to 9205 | 1.01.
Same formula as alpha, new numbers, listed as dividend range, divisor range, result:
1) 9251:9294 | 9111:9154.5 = 1.02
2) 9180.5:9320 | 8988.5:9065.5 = 1.05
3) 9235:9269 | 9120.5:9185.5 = 1.01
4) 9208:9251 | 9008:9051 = 1.05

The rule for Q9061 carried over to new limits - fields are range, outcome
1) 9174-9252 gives 19.4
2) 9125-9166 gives 19.5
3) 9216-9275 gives 19.2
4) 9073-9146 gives 19.4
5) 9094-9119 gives 19.5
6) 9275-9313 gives 19.1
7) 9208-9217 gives 19.8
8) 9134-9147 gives 19.4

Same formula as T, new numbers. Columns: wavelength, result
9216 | 19.71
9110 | 19.14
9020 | 19.24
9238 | 18.83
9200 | 20.1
